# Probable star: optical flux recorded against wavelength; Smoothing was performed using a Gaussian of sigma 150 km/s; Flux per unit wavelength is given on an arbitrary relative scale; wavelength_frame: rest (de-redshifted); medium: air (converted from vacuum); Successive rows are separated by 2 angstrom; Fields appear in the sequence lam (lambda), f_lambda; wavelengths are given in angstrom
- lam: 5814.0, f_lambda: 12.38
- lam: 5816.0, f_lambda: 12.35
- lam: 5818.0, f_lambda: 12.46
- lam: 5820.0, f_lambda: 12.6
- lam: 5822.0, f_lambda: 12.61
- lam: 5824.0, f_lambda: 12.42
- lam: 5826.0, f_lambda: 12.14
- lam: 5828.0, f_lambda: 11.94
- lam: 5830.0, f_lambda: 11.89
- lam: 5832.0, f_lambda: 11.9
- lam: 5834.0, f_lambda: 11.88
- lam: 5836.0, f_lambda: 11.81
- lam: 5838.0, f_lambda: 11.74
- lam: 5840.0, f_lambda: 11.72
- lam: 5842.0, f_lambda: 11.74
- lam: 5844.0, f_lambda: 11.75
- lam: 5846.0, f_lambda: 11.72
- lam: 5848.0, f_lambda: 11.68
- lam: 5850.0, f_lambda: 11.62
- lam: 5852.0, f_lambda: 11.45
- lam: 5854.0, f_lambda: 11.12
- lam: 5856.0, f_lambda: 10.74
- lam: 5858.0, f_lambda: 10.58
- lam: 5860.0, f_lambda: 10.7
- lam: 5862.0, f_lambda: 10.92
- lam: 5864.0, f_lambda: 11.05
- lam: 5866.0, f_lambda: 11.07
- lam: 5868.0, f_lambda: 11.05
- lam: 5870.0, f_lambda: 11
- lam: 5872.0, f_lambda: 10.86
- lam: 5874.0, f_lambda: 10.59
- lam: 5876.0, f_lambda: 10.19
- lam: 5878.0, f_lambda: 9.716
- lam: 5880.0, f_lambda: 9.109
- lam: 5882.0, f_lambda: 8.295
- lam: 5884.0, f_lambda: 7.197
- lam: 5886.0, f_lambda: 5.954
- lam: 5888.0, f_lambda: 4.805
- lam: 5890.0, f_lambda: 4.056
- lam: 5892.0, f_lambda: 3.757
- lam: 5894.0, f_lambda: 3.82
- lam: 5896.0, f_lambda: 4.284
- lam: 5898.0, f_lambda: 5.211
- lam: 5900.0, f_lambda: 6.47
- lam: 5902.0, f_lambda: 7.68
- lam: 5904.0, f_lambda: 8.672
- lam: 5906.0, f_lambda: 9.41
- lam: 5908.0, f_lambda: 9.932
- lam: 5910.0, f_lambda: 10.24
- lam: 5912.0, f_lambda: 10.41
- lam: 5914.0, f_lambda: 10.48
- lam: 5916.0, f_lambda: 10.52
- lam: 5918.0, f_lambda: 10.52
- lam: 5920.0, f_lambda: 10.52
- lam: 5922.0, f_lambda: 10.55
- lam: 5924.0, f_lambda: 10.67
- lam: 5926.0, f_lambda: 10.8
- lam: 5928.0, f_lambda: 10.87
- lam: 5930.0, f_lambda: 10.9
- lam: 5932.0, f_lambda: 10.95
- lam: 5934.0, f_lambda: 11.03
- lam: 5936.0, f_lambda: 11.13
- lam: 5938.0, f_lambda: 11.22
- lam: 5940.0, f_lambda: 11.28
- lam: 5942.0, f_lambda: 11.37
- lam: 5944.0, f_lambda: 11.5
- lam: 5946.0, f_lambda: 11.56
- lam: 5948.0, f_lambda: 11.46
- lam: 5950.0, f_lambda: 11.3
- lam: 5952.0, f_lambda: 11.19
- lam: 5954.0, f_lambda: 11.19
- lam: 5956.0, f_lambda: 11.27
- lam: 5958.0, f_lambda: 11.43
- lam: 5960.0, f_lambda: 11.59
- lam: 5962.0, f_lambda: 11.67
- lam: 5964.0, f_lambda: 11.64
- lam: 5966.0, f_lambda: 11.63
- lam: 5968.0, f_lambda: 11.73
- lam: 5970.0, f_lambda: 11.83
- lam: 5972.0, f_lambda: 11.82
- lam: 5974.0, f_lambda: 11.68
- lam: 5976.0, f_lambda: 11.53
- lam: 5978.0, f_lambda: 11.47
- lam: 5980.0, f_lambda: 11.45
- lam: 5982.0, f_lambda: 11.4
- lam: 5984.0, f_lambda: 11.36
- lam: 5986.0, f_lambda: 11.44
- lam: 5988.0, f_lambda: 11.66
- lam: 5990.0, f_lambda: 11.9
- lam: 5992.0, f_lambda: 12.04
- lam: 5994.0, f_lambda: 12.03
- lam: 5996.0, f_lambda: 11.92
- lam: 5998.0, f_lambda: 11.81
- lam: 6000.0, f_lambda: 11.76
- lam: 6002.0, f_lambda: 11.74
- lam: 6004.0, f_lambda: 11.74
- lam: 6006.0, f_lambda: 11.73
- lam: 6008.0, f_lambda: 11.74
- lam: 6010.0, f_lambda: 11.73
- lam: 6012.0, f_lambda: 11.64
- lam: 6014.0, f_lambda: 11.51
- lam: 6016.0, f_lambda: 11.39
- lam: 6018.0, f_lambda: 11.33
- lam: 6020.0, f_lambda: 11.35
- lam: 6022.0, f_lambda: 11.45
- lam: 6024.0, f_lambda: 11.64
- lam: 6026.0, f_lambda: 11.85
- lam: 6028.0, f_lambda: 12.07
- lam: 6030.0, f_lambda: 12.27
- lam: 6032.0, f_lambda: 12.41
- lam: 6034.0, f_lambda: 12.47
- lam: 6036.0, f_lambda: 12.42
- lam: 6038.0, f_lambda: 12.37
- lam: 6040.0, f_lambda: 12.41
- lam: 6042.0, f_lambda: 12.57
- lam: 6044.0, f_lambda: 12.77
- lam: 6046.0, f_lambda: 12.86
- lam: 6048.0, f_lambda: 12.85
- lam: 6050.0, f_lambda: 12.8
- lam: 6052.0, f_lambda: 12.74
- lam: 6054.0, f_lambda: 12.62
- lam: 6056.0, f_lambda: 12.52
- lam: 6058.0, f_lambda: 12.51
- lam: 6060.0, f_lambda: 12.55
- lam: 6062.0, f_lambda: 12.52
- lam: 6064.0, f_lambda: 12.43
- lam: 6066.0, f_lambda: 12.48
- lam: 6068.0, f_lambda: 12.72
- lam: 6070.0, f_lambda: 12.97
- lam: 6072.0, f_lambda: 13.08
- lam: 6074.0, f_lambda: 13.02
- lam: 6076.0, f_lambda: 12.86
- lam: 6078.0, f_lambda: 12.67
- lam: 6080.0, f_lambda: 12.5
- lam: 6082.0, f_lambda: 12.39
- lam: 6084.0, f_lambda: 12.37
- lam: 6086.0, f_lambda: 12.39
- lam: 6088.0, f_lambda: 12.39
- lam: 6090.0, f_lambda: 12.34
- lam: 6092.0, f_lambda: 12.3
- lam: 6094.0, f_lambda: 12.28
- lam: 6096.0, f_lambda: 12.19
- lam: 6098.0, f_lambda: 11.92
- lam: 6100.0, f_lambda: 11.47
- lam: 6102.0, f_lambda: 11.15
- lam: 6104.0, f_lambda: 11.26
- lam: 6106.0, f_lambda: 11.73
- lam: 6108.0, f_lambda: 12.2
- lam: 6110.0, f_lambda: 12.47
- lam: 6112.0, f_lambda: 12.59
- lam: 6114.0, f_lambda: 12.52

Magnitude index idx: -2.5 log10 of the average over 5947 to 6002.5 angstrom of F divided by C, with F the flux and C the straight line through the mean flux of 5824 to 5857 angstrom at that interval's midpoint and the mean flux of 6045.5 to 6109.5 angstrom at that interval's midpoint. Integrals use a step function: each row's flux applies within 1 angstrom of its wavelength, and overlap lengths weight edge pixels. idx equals 0.05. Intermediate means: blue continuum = 11.7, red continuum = 12.4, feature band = 11.6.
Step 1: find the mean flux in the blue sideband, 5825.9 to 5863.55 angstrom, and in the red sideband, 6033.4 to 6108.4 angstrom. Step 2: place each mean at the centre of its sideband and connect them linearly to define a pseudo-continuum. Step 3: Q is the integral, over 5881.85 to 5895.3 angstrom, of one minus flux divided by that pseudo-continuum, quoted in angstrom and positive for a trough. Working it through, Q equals 7.5 angstrom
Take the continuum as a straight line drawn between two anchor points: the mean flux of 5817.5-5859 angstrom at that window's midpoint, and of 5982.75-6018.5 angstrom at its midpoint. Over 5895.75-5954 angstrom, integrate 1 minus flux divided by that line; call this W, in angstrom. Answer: 7.8 angstrom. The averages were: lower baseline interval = 11.8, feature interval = 10.2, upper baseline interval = 11.7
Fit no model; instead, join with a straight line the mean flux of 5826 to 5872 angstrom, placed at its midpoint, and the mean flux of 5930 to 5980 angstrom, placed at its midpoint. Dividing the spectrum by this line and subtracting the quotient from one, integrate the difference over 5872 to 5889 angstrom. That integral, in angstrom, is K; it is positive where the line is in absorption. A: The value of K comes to 4.5 angstrom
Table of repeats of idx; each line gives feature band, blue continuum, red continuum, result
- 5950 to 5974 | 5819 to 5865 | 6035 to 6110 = 0.047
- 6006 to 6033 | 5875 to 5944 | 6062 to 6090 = -0.034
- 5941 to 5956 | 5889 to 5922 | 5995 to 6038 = -0.200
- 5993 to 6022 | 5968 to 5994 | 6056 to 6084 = 0.026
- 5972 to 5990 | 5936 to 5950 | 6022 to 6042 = 0.017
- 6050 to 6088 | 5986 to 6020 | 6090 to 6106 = -0.075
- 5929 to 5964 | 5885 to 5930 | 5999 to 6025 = -0.192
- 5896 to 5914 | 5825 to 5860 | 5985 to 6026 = 0.355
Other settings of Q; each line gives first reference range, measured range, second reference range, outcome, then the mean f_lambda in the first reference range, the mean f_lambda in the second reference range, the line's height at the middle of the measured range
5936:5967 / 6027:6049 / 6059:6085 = -0.3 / 11.4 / 12.7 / 12.3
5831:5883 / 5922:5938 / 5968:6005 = 0.7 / 11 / 11.7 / 11.4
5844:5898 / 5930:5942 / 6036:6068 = -0.9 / 9.1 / 12.6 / 10.4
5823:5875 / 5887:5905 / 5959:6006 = 9.5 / 11.4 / 11.7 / 11.5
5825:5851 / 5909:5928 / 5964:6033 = 2.0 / 11.8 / 11.7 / 11.8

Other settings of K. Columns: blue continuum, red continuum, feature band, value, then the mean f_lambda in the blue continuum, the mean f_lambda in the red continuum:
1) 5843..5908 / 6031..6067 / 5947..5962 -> -1.1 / 8.97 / 12.6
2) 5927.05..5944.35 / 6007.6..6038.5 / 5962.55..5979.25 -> -0.4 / 11.1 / 11.8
